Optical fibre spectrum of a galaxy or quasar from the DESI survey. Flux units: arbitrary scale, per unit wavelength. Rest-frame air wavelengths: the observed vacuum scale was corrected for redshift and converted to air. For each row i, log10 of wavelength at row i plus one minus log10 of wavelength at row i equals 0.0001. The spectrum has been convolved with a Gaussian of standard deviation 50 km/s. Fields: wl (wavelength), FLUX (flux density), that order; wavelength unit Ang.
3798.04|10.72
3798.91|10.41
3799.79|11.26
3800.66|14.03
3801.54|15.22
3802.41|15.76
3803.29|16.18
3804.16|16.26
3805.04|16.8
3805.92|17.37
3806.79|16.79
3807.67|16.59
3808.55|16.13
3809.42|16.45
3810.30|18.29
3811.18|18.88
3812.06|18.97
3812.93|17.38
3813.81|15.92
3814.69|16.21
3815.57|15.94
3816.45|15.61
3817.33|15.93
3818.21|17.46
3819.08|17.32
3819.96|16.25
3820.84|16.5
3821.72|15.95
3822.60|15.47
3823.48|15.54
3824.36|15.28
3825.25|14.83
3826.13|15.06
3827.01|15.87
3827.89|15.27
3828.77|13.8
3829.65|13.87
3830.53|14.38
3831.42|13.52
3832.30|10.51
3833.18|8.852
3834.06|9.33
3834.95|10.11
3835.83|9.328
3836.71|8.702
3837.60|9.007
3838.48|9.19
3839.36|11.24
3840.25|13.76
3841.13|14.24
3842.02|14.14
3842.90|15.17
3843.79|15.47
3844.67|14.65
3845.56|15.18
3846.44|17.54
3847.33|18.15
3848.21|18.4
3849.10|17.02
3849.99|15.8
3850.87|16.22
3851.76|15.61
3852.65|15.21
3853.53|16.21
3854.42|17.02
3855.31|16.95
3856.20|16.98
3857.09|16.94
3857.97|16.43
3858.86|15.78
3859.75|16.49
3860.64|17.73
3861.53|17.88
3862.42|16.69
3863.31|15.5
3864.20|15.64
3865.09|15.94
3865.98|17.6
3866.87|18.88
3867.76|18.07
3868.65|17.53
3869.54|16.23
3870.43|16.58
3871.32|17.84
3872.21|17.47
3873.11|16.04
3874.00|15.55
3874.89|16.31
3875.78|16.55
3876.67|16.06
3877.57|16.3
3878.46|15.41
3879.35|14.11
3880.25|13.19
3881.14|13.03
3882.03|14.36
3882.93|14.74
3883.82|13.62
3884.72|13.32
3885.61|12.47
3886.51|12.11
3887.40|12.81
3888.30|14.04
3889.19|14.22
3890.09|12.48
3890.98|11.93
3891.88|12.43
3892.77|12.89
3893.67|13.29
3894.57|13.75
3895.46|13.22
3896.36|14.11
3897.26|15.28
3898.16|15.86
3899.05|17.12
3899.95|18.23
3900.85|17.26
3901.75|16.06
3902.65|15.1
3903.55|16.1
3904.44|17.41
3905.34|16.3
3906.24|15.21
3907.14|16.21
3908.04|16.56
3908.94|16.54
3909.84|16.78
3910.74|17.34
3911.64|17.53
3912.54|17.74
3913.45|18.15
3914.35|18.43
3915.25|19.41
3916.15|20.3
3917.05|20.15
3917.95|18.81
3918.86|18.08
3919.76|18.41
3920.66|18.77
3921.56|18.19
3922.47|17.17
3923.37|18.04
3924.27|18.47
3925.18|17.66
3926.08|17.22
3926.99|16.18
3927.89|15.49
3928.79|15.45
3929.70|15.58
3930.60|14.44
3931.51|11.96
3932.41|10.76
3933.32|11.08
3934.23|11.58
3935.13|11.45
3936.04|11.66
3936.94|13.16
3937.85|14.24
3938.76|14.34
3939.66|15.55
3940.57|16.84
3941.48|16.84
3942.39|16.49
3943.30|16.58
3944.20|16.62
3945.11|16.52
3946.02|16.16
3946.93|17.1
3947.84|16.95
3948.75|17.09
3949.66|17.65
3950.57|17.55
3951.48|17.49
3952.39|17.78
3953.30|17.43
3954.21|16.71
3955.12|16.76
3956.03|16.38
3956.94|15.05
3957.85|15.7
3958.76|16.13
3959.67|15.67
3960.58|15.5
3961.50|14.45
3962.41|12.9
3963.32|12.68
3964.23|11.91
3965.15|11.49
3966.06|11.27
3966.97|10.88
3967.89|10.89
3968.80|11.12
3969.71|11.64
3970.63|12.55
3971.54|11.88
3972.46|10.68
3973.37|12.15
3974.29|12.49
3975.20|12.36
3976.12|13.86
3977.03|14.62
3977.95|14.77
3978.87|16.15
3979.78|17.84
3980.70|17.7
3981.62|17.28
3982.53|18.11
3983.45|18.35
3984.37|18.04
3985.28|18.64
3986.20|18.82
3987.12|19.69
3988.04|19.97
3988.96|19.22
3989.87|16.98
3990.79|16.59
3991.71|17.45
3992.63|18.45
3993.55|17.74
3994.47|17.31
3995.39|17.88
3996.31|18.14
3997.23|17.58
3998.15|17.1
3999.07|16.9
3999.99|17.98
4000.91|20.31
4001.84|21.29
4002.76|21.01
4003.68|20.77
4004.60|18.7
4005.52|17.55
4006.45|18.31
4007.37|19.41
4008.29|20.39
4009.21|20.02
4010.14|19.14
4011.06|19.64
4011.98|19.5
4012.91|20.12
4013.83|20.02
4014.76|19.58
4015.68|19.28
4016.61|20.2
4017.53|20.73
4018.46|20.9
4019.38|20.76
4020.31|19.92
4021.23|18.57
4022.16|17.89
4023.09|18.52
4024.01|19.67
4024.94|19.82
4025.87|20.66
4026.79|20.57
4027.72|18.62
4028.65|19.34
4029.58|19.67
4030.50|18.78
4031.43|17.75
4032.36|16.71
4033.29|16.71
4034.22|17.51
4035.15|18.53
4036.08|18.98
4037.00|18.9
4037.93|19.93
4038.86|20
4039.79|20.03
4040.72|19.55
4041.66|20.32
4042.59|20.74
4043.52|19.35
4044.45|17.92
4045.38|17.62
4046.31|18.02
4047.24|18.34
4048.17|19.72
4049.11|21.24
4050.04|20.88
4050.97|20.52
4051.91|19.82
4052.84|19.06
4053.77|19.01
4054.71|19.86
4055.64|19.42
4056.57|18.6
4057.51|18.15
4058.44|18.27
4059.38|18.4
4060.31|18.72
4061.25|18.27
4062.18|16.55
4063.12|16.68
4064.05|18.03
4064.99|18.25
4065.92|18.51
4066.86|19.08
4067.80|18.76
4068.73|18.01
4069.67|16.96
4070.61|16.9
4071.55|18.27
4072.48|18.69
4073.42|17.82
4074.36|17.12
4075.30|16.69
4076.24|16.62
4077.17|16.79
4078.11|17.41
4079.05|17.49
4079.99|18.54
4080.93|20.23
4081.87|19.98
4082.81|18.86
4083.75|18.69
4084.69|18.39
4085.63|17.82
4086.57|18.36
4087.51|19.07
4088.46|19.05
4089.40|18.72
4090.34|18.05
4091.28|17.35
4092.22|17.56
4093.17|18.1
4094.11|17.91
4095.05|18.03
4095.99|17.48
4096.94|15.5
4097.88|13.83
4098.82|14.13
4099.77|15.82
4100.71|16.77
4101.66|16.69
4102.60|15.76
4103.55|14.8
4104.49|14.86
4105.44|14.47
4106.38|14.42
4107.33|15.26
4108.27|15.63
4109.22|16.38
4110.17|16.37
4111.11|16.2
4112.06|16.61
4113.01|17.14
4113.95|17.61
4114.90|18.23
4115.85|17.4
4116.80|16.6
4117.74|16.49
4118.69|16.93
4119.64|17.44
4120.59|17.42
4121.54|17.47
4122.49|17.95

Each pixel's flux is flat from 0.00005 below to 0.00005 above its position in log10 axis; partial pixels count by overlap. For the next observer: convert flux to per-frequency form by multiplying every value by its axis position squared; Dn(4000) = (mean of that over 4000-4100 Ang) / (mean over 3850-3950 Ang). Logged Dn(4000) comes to 1.27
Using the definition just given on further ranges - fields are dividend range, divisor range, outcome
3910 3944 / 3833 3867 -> 1.13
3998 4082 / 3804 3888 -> 1.36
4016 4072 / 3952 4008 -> 1.21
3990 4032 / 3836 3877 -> 1.31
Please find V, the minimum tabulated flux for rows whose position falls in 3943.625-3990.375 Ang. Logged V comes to 10.68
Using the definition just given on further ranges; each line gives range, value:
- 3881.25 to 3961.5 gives 10.76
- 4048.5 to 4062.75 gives 16.55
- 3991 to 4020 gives 16.9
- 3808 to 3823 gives 15.47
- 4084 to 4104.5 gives 13.83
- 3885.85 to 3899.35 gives 11.93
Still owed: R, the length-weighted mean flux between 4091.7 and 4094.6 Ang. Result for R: 17.8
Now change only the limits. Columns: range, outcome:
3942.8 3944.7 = 16.6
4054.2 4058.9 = 18.9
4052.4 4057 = 19.2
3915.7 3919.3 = 19.3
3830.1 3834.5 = 11.3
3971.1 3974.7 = 11.8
